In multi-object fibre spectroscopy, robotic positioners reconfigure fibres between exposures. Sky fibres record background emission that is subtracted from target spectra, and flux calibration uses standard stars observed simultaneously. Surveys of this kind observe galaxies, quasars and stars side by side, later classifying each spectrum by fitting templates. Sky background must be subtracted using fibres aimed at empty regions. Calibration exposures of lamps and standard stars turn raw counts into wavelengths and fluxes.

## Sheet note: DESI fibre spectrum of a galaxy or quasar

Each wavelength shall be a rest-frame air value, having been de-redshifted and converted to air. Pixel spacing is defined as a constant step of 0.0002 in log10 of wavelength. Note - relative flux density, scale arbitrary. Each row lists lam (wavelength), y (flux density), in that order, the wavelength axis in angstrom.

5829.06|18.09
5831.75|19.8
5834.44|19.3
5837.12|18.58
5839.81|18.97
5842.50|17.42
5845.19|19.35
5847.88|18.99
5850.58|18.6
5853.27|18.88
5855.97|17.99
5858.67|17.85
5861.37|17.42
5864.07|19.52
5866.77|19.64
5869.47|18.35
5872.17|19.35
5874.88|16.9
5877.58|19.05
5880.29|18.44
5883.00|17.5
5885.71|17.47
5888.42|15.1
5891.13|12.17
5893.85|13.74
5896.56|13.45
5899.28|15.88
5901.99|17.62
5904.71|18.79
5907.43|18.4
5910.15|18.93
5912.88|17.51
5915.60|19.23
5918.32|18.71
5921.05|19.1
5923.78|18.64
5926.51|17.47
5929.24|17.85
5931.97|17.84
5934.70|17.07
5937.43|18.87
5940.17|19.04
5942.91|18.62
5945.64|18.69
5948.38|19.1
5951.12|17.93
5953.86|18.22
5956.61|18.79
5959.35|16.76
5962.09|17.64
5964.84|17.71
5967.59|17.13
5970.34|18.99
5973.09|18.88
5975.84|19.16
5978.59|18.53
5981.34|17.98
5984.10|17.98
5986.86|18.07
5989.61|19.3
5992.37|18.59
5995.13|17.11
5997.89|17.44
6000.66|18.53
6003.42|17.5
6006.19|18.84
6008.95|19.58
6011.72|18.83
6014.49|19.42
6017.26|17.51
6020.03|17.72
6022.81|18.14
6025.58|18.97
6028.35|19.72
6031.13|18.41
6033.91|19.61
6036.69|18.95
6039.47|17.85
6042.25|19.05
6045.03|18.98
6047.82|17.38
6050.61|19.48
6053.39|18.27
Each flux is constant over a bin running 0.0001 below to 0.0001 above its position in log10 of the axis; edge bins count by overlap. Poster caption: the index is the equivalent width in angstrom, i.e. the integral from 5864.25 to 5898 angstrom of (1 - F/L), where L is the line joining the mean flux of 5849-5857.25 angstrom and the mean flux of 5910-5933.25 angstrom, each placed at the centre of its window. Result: 2.9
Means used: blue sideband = 18.5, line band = 16.9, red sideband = 18.3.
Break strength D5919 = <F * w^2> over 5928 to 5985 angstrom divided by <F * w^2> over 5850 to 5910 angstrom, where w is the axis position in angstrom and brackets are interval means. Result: 1.1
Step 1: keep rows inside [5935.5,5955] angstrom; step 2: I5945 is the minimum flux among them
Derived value 17.93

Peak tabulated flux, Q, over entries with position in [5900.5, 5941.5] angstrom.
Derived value 19.23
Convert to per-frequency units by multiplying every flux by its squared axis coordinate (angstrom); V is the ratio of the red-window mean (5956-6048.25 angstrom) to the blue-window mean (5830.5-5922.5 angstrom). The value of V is 1.1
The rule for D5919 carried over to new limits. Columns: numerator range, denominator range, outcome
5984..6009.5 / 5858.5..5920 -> 1.09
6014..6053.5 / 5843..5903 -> 1.13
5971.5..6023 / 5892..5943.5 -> 1.07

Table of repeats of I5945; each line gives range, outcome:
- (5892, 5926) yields 13.45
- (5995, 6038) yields 17.11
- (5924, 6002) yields 16.76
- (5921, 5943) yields 17.07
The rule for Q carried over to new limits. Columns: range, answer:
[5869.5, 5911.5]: 19.35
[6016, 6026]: 18.97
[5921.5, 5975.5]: 19.1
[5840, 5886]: 19.64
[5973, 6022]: 19.58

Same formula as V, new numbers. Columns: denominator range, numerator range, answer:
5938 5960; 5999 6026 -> 1.02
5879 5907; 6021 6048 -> 1.22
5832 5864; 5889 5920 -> 0.92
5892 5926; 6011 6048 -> 1.11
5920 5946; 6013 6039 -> 1.05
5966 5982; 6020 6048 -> 1.03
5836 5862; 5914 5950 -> 1.03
